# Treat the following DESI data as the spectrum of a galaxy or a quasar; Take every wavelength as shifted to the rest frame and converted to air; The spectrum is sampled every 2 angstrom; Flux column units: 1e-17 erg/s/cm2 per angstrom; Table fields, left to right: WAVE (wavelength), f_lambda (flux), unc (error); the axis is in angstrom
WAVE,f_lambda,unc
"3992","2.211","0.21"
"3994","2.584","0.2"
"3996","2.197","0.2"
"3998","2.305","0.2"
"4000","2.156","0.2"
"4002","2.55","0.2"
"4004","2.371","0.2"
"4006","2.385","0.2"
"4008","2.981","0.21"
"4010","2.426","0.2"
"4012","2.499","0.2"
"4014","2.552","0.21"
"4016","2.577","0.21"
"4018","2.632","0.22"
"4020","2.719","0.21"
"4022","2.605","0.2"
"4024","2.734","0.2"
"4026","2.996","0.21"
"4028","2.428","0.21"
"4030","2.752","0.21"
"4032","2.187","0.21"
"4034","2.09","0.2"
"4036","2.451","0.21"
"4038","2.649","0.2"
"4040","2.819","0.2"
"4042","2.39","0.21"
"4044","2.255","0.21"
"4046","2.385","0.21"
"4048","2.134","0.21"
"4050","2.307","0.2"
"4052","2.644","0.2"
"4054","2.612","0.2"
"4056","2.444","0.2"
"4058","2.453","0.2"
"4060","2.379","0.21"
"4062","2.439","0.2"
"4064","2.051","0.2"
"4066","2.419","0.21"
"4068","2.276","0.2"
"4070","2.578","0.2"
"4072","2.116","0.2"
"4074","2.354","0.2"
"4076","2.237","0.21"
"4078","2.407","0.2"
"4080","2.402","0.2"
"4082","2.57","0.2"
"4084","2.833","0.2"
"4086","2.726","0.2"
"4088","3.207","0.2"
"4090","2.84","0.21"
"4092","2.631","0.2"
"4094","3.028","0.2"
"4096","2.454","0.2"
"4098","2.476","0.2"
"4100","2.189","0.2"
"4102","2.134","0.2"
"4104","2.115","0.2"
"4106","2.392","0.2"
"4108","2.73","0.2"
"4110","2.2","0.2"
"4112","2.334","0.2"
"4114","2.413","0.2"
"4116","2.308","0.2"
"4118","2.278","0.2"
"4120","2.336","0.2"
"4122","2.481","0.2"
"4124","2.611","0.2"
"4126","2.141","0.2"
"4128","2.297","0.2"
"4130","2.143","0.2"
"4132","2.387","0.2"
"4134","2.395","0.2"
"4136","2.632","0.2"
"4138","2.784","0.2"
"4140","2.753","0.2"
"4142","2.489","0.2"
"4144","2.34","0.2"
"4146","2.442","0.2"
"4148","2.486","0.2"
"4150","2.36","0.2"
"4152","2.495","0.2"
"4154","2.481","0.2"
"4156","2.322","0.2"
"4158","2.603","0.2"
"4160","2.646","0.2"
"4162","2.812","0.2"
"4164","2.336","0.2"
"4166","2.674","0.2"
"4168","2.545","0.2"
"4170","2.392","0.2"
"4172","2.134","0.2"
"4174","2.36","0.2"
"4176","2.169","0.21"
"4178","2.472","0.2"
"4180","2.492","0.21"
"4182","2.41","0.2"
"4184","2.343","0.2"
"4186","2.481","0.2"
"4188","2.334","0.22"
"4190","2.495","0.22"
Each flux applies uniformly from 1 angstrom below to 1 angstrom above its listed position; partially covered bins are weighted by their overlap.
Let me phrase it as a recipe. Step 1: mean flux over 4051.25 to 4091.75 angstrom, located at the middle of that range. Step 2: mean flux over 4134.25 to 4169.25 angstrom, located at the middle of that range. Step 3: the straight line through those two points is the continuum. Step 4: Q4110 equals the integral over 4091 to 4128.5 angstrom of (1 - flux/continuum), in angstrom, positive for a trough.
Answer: 1.8 angstrom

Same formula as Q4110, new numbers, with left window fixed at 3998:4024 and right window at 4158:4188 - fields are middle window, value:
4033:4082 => 2.35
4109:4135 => 1.51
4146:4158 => 0.08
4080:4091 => -1.32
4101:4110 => 0.57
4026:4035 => 0.33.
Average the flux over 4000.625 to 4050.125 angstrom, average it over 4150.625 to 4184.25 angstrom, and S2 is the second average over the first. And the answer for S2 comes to 1.0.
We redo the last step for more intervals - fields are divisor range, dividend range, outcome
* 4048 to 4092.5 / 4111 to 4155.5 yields 0.98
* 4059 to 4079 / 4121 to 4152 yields 1.05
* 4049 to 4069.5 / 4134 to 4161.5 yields 1.05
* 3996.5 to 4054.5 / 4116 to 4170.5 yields 0.99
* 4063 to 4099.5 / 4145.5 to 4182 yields 0.97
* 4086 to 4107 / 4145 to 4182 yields 0.96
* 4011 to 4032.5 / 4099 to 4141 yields 0.91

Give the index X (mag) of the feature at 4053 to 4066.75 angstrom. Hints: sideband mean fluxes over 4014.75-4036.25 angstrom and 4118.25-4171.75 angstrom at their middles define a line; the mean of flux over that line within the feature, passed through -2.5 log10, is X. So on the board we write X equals 0.06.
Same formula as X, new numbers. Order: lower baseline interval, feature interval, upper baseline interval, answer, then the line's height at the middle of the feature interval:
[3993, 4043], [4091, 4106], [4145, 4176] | 0.026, 2.49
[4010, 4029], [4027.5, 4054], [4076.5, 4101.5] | 0.085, 2.63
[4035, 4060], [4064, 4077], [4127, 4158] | 0.068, 2.46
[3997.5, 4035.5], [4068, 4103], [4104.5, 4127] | -0.048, 2.42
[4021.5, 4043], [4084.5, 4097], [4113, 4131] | -0.168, 2.41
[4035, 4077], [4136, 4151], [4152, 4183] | -0.037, 2.45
